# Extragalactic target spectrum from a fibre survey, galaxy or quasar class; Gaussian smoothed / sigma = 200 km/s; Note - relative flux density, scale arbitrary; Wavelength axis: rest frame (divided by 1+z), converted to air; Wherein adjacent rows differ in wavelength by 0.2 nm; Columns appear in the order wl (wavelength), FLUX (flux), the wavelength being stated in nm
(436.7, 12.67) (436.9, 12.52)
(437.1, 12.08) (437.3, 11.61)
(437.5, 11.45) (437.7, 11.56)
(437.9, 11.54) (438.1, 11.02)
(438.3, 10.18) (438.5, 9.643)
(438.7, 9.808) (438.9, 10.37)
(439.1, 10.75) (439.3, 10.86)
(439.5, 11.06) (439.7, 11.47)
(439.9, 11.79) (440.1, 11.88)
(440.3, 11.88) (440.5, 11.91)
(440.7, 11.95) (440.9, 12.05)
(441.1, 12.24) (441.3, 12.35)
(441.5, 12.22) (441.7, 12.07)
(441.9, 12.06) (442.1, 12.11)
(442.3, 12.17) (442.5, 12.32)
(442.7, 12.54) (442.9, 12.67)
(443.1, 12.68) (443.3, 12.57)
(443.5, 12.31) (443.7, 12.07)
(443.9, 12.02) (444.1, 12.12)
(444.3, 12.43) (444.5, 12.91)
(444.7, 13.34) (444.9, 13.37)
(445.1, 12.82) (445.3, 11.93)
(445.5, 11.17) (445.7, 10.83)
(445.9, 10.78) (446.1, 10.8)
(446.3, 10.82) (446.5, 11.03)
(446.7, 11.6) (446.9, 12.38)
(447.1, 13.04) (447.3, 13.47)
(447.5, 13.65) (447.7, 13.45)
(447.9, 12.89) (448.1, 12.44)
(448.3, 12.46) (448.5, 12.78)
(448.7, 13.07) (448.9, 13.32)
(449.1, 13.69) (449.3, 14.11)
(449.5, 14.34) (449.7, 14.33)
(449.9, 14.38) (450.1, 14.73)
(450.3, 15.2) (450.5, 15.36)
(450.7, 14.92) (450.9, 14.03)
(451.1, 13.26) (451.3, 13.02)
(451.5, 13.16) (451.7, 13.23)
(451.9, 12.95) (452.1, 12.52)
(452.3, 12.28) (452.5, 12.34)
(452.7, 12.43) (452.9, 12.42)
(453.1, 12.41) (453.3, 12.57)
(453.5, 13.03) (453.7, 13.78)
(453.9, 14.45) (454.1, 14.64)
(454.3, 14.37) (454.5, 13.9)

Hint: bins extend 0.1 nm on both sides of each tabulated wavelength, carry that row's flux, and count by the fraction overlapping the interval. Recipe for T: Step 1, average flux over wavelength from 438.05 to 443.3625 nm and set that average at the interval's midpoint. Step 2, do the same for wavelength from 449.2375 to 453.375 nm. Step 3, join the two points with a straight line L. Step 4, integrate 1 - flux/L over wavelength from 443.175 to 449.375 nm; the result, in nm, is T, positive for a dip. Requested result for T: 0.10 nm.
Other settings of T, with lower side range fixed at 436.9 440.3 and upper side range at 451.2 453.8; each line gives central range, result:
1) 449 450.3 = -0.20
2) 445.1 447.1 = 0.10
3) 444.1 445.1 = -0.09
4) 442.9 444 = -0.06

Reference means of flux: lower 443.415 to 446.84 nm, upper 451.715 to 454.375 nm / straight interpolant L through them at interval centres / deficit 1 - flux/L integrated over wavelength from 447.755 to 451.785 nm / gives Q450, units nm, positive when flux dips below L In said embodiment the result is -0.36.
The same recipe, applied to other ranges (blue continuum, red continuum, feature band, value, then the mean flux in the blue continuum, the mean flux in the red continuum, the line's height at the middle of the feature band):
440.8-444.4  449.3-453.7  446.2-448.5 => 0.08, 12.3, 13.5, 12.9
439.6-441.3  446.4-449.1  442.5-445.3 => -0.06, 11.9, 12.8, 12.3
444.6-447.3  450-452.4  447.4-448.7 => -0.03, 11.9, 13.7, 12.6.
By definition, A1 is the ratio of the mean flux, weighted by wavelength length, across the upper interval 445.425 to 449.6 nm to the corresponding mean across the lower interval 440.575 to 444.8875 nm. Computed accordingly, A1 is 1.01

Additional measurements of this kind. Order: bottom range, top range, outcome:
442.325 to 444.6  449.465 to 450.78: 1.19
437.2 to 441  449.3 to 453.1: 1.21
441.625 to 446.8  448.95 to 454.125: 1.13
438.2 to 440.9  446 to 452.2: 1.19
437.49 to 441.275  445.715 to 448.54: 1.08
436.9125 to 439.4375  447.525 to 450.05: 1.23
